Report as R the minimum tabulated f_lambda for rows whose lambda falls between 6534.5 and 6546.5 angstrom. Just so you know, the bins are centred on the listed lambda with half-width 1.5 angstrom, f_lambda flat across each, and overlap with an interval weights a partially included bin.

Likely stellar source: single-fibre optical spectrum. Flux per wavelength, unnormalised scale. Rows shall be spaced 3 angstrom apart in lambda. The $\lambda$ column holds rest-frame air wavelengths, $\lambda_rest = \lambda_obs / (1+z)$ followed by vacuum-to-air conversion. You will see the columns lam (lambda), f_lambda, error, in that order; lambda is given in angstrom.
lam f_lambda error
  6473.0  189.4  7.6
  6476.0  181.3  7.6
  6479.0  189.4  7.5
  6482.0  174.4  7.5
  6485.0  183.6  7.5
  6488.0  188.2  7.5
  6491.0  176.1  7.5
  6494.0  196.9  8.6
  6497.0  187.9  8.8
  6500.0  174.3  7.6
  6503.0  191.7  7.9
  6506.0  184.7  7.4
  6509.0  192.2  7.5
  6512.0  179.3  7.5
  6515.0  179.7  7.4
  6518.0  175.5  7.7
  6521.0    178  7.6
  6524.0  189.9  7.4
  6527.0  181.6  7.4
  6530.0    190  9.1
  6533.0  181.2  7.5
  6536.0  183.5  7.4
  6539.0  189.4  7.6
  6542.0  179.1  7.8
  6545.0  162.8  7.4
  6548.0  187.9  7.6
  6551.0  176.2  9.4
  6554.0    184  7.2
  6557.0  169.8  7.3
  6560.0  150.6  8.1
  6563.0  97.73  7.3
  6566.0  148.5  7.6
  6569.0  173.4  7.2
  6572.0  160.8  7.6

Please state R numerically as 162.8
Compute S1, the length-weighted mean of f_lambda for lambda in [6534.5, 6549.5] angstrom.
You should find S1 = 181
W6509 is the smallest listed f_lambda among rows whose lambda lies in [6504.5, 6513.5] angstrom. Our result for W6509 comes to 179.3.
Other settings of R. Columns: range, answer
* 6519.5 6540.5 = 178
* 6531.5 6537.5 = 181.2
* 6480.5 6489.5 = 174.4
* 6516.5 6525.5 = 175.5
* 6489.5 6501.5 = 174.3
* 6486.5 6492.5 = 176.1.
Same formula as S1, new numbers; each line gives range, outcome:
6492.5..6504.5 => 188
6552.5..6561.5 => 168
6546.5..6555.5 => 183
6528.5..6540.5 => 186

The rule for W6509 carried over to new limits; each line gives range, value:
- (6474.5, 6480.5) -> 181.3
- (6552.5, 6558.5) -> 169.8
